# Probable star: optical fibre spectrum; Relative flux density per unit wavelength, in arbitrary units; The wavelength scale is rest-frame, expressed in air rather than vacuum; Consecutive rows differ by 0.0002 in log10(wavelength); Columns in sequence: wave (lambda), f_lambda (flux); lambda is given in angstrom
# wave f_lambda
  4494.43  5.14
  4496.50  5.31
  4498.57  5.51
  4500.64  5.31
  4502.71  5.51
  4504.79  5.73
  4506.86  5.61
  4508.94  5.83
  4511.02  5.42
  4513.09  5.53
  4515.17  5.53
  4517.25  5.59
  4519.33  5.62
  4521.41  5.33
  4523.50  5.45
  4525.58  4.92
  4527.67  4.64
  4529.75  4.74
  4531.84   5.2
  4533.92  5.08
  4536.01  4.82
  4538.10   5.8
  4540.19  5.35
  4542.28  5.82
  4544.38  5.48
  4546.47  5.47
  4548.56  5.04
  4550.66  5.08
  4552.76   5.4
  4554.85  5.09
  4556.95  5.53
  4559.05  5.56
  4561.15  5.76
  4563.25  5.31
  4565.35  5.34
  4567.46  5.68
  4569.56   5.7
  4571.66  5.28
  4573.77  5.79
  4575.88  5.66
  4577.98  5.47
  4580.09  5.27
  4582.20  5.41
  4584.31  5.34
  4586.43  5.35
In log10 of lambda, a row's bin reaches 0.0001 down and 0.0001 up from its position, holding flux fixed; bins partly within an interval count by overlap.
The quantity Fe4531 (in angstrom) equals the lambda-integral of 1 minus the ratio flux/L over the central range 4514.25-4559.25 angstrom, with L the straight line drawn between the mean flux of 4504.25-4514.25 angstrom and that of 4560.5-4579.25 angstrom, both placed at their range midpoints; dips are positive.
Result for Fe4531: 2.38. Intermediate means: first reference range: 5.62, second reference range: 5.55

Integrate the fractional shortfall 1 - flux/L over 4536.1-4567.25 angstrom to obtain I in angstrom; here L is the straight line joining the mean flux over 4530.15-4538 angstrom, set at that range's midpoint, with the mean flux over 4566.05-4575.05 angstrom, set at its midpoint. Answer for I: -0.5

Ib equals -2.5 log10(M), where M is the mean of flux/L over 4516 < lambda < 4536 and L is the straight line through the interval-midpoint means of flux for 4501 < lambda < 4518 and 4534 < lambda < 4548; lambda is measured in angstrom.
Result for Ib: 0.07 mag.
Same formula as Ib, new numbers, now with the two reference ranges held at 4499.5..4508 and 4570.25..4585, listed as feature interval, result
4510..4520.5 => 0.00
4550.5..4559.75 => 0.03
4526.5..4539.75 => 0.09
